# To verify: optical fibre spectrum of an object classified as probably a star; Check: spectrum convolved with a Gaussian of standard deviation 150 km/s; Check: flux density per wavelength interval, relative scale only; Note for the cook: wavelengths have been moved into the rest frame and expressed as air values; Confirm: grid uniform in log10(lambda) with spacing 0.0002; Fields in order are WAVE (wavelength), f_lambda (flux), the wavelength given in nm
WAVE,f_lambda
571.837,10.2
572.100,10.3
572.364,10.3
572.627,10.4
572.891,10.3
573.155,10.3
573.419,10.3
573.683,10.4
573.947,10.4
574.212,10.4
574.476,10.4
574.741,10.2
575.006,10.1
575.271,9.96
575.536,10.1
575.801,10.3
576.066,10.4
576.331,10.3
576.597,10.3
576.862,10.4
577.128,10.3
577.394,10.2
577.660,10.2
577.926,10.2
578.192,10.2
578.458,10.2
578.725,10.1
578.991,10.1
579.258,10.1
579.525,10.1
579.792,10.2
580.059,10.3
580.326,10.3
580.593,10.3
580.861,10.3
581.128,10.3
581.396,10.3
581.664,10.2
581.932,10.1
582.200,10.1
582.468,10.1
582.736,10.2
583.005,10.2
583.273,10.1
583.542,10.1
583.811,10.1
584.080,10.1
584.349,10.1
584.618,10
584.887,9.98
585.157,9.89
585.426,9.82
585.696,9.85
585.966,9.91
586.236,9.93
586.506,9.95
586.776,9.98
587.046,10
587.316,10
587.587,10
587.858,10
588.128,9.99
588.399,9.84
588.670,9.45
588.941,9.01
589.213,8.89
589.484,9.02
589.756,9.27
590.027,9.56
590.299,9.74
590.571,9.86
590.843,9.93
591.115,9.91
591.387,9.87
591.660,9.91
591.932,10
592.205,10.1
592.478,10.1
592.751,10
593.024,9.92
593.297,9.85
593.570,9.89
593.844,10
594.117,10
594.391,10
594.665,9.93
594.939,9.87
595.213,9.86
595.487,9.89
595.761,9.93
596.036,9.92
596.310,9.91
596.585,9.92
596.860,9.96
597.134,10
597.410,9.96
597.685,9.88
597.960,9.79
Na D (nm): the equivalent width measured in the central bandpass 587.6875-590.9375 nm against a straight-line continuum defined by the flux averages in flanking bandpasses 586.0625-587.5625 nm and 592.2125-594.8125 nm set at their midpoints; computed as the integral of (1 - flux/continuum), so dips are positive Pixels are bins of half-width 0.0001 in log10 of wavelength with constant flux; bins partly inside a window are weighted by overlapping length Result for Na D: 0.139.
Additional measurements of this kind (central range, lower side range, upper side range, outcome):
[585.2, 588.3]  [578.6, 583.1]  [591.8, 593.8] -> 0.044 nm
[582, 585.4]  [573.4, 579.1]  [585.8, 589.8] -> -0.063 nm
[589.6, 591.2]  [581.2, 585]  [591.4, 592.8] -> 0.053 nm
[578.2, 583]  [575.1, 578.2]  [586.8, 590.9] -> -0.071 nm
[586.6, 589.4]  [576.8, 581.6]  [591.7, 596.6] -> 0.099 nm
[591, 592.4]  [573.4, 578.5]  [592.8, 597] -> 0.003 nm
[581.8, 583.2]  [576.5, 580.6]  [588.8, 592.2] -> -0.018 nm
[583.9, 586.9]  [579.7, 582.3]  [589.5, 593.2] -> 0.033 nm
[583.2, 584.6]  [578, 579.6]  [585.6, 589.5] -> -0.026 nm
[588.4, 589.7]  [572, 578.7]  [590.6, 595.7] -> 0.109 nm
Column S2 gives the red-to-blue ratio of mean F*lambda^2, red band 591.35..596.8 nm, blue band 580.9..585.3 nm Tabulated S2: 1.02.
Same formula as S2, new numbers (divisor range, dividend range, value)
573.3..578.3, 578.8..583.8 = 1.01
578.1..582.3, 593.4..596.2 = 1.02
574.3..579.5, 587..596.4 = 1.01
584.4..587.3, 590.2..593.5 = 1.02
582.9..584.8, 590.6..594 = 1.01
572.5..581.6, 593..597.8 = 1.03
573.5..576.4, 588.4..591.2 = 0.97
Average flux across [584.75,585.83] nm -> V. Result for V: 9.88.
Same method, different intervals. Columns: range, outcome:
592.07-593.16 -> 10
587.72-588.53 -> 9.95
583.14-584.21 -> 10.1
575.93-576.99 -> 10.4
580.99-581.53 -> 10.3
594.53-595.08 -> 9.9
